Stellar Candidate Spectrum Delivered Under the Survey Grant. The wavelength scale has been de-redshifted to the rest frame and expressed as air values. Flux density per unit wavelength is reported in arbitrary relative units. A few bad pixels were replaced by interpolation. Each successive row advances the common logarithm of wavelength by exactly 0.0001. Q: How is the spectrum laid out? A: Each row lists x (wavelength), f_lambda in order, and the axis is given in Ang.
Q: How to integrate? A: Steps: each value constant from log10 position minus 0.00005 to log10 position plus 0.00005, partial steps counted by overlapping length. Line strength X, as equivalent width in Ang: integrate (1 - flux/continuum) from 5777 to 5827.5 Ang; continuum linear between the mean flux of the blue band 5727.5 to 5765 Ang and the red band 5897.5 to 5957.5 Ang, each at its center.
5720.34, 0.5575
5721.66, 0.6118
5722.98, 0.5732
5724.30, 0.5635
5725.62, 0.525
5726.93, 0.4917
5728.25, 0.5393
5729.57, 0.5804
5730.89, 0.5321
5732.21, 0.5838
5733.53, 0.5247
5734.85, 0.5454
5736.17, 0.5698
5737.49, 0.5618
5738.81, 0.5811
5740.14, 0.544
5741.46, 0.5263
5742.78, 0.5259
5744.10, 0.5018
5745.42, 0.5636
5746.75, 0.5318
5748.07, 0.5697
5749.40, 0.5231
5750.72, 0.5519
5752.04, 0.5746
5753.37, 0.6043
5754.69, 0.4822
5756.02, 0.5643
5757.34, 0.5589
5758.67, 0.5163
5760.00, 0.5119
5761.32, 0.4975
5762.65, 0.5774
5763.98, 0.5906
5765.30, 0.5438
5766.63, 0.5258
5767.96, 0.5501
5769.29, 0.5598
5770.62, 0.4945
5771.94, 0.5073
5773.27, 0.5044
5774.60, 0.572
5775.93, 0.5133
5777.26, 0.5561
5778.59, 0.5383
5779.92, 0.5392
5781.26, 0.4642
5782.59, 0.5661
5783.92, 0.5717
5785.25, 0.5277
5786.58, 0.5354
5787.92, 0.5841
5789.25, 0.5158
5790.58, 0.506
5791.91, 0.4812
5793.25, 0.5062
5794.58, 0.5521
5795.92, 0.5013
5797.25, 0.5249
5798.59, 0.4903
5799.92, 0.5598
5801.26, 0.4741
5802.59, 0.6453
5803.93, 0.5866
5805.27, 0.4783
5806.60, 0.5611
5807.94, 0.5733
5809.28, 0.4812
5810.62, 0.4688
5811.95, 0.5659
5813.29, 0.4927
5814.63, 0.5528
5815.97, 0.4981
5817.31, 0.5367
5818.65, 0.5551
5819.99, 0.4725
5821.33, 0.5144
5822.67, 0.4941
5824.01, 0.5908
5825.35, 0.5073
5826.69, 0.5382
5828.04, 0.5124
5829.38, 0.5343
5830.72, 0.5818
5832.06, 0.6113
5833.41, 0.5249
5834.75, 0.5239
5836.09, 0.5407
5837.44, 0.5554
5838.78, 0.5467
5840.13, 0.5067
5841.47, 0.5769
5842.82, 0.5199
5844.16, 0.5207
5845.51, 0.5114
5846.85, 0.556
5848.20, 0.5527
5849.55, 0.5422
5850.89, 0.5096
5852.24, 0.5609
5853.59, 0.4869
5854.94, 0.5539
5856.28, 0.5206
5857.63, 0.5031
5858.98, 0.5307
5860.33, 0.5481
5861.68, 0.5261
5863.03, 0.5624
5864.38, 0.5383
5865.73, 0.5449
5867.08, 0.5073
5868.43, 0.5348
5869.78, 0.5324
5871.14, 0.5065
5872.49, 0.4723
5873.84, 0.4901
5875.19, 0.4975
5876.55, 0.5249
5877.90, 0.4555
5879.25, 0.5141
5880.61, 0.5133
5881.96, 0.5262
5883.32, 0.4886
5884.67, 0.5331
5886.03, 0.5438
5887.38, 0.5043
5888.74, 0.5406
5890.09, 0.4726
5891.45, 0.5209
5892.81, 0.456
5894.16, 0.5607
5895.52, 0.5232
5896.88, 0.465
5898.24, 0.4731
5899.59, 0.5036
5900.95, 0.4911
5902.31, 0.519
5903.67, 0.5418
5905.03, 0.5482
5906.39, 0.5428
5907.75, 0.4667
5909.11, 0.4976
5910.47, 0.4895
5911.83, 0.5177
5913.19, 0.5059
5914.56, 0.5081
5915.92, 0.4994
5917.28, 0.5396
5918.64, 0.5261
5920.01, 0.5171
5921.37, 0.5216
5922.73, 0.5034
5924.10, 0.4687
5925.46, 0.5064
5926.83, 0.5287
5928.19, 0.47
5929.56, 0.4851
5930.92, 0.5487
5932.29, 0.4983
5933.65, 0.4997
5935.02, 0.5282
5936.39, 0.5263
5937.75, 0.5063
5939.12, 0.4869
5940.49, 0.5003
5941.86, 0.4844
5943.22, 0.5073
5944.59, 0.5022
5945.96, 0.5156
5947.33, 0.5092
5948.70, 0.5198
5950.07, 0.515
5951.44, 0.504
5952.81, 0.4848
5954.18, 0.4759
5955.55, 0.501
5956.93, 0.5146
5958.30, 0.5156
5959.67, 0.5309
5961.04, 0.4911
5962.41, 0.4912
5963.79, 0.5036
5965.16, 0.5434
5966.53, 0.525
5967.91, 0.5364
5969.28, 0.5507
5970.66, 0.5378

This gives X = 0.6 Ang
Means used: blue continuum 0.547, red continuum 0.507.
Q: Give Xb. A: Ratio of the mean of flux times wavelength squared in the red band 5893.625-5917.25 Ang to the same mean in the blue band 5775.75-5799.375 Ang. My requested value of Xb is 1.01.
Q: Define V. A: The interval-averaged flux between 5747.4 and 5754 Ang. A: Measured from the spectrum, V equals 0.564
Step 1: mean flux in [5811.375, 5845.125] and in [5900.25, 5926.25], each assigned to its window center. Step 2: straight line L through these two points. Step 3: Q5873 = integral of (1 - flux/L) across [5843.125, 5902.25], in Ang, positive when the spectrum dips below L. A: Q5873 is 0.63 Ang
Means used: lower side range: 0.535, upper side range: 0.511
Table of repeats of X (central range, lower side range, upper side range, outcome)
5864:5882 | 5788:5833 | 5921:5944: 0.22 Ang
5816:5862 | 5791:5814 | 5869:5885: -1.67 Ang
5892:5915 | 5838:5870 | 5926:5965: 0.52 Ang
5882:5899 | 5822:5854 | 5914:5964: 0.46 Ang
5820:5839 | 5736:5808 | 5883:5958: -0.44 Ang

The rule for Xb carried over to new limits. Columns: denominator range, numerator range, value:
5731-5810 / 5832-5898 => 1.00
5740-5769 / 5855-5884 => 0.99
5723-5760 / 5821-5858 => 1.02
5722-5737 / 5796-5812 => 0.99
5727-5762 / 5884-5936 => 0.99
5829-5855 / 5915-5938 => 0.97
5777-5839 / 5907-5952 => 0.99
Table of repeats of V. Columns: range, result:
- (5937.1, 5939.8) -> 0.496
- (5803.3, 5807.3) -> 0.542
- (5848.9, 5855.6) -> 0.531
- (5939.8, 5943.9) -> 0.498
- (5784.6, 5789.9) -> 0.541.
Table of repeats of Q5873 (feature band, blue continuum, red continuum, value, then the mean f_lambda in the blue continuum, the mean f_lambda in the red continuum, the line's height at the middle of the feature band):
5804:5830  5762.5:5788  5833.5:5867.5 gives 0.6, 0.539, 0.534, 0.536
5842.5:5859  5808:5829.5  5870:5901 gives -0.5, 0.521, 0.504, 0.513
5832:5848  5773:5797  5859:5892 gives -0.5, 0.53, 0.517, 0.522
